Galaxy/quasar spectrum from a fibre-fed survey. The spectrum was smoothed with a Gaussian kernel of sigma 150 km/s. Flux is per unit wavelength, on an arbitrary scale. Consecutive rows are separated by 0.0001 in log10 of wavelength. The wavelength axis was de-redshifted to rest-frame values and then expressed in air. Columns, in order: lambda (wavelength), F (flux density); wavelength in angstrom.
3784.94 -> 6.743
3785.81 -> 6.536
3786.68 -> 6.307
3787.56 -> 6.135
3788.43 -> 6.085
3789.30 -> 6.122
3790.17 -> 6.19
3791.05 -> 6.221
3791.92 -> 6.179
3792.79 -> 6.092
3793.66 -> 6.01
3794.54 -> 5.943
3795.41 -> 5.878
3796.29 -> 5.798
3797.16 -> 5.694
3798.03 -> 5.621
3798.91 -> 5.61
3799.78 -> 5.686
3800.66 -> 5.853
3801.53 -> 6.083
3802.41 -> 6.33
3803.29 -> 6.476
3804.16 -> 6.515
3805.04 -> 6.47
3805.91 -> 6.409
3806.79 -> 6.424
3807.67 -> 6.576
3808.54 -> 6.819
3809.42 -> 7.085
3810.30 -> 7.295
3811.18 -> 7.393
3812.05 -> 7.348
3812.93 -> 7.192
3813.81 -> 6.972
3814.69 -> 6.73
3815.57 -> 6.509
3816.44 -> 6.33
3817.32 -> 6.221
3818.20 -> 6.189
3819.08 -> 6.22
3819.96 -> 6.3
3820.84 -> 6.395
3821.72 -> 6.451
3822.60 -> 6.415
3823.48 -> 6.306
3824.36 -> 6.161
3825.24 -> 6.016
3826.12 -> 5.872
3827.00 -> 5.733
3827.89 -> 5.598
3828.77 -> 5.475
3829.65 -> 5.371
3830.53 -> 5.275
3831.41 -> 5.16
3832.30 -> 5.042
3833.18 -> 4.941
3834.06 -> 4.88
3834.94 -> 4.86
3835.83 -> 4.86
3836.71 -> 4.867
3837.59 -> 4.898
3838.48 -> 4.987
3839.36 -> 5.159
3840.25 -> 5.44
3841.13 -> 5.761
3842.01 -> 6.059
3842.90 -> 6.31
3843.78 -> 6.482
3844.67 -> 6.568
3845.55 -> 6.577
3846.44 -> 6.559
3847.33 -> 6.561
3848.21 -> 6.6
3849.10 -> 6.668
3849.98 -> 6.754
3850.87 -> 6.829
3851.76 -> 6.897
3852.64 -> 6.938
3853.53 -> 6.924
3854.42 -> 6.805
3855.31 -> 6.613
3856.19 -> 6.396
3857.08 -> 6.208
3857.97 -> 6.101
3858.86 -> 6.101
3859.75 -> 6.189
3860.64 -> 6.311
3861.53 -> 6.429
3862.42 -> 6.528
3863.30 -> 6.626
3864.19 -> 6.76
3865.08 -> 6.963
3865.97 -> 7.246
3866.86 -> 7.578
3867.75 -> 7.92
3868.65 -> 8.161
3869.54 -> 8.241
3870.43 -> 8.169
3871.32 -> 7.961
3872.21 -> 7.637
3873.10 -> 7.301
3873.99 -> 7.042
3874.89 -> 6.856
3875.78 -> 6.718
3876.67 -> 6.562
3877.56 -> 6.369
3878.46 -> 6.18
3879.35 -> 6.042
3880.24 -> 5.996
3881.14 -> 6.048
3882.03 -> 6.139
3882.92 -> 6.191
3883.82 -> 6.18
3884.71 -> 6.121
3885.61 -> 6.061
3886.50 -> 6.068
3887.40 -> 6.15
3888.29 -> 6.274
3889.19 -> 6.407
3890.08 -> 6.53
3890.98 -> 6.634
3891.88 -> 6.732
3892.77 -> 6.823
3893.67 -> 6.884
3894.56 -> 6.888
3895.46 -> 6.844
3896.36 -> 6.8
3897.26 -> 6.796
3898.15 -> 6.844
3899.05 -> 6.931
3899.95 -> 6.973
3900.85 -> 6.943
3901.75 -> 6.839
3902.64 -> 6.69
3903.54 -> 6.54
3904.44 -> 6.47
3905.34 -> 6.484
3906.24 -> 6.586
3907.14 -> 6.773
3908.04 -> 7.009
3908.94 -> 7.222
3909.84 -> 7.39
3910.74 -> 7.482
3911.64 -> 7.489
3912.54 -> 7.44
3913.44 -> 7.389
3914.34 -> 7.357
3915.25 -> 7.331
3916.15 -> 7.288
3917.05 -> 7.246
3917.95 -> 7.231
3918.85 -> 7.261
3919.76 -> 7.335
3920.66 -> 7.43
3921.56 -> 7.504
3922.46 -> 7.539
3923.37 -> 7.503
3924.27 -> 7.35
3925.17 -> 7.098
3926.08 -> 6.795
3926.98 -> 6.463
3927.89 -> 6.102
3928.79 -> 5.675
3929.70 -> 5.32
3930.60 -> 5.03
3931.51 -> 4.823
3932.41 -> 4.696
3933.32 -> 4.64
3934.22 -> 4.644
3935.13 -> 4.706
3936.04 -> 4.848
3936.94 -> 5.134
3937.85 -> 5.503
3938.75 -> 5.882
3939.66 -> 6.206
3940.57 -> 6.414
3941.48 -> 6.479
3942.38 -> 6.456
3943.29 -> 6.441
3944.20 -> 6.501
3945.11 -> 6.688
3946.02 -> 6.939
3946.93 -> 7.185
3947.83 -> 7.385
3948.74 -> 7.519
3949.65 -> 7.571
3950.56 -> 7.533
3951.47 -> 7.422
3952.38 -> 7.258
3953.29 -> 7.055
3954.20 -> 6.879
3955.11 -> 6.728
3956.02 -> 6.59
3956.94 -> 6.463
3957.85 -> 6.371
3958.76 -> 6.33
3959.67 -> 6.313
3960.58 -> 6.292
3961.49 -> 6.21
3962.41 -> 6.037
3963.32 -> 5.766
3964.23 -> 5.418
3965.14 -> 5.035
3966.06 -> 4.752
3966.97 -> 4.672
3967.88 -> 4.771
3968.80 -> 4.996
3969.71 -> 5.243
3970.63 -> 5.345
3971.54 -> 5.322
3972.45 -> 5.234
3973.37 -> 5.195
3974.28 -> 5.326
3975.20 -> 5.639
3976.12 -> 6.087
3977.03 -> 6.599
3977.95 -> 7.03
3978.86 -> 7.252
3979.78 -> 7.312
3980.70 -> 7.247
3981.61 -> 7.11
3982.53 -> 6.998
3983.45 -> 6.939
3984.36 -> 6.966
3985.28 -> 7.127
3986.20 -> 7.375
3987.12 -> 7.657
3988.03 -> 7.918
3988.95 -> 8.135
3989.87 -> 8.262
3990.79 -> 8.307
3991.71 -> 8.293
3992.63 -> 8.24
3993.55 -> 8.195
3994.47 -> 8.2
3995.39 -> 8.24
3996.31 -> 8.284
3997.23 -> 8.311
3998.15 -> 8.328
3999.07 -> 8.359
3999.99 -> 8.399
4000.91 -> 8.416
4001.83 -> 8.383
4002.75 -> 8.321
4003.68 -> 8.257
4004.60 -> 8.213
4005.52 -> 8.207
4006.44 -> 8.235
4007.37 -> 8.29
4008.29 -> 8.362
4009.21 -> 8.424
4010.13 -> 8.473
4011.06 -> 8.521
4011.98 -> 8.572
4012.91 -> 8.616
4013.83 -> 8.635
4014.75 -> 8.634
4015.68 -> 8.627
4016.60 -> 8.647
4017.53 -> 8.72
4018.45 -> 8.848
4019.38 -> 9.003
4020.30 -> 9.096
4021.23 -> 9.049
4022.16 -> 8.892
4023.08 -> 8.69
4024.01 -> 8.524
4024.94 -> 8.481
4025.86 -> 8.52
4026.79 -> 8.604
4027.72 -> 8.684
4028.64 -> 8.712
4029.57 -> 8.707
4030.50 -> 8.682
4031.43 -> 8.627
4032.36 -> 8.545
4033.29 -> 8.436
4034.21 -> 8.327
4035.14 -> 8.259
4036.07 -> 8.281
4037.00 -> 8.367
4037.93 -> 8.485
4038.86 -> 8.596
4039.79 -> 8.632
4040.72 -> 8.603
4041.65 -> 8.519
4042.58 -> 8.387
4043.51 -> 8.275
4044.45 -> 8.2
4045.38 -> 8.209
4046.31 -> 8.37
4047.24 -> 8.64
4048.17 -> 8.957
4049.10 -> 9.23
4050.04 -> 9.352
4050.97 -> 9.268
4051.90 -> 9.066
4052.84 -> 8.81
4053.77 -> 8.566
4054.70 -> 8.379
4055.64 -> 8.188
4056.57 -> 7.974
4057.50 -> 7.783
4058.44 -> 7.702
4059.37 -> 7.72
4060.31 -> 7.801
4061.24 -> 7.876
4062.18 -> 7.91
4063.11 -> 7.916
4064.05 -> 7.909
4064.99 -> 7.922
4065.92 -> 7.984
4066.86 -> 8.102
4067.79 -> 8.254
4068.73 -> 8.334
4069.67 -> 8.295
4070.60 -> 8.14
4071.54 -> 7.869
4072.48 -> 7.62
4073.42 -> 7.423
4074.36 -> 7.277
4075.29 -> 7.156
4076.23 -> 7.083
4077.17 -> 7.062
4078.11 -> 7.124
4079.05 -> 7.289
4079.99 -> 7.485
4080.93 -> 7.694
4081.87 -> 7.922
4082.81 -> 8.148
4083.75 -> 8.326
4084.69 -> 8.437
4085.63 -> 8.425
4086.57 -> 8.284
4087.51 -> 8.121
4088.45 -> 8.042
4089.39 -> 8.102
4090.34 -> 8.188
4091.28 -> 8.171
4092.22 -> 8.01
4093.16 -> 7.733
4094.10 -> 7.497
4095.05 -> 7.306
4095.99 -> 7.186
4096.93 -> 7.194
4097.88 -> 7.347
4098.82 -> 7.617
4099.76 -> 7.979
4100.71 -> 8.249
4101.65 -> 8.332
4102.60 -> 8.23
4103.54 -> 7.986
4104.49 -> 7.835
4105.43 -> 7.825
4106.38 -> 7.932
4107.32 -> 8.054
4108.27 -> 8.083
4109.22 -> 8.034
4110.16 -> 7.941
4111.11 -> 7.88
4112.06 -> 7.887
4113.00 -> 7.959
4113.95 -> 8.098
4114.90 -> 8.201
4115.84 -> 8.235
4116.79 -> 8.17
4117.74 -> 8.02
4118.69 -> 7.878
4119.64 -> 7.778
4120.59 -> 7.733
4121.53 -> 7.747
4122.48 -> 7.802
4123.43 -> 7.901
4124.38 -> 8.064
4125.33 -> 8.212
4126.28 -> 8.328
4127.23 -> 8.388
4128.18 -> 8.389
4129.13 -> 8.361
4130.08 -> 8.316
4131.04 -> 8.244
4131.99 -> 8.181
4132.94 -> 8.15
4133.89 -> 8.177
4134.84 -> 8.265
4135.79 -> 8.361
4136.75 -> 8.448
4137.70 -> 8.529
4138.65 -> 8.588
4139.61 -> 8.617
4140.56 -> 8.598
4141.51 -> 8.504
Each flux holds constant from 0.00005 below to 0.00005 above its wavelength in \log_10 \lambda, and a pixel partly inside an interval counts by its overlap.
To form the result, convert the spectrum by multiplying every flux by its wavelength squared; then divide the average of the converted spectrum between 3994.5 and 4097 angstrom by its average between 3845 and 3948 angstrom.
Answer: 1.34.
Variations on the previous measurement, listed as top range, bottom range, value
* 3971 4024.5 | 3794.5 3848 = 1.43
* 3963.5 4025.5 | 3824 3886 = 1.28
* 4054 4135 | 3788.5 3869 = 1.45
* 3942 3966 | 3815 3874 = 1.10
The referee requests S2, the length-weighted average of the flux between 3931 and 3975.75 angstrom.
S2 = 5.97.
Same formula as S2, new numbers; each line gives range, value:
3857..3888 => 6.72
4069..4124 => 7.85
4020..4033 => 8.69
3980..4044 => 8.32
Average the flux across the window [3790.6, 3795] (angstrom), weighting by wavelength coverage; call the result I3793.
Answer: 6.09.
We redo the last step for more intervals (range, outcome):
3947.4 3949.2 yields 7.45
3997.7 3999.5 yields 8.35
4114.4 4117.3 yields 8.2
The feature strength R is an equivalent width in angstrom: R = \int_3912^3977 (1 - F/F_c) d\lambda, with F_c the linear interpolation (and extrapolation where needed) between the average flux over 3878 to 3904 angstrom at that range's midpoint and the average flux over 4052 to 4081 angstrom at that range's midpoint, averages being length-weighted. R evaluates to 6.0 angstrom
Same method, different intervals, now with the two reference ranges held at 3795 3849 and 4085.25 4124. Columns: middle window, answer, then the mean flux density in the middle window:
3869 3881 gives -1.1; 6.99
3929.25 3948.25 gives 2.9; 5.81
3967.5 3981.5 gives 2.2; 5.94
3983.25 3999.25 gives -1.7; 7.96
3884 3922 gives -1.7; 6.89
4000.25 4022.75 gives -3.8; 8.56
